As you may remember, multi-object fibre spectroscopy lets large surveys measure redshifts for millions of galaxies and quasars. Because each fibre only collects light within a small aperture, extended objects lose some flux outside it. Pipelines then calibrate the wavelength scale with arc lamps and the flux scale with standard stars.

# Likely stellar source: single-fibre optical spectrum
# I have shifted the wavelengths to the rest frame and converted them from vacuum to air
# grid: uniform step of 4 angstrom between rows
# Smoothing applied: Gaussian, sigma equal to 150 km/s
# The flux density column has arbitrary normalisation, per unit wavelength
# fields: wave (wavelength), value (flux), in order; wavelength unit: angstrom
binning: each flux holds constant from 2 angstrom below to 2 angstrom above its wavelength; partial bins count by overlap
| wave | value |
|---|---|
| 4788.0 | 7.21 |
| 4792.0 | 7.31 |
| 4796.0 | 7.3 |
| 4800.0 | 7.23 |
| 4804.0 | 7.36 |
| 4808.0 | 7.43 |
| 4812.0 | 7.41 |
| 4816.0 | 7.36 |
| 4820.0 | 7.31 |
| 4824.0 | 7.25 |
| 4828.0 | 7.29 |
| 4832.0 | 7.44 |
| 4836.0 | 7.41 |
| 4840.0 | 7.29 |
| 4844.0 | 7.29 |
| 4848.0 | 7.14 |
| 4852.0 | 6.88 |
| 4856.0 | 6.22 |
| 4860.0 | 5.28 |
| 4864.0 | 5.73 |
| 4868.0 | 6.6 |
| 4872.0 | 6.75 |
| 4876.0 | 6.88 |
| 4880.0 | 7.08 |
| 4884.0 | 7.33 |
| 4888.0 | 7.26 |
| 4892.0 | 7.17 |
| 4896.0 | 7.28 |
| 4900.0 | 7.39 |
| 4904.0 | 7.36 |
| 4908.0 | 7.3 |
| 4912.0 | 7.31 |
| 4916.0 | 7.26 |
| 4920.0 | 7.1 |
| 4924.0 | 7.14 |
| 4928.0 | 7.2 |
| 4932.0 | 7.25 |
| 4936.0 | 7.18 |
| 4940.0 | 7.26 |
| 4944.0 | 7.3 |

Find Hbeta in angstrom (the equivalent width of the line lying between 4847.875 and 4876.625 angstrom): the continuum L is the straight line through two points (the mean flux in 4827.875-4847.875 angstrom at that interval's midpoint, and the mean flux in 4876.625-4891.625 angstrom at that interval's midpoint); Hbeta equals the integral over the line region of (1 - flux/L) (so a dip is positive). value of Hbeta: 3.5 angstrom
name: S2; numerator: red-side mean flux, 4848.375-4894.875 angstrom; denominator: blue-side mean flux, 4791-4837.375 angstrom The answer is 0.9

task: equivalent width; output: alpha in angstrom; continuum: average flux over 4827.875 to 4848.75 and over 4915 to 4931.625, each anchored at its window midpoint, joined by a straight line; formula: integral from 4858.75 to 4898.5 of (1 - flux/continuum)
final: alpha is 2.6 angstrom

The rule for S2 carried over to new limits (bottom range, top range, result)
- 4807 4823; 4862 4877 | 0.88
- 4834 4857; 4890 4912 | 1.03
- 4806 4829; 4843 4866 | 0.87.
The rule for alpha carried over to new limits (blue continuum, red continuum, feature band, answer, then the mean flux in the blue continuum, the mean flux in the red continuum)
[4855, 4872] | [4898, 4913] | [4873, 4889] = -1.3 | 6.04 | 7.34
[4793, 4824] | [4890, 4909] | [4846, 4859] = 1.2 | 7.34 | 7.3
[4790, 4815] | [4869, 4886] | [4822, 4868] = 2.0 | 7.34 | 6.99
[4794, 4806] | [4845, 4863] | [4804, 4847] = -3.0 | 7.3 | 6.39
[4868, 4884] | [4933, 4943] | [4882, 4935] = -1.3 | 6.92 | 7.23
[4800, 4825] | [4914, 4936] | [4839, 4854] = 0.3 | 7.35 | 7.19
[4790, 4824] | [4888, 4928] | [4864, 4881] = 1.4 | 7.33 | 7.25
